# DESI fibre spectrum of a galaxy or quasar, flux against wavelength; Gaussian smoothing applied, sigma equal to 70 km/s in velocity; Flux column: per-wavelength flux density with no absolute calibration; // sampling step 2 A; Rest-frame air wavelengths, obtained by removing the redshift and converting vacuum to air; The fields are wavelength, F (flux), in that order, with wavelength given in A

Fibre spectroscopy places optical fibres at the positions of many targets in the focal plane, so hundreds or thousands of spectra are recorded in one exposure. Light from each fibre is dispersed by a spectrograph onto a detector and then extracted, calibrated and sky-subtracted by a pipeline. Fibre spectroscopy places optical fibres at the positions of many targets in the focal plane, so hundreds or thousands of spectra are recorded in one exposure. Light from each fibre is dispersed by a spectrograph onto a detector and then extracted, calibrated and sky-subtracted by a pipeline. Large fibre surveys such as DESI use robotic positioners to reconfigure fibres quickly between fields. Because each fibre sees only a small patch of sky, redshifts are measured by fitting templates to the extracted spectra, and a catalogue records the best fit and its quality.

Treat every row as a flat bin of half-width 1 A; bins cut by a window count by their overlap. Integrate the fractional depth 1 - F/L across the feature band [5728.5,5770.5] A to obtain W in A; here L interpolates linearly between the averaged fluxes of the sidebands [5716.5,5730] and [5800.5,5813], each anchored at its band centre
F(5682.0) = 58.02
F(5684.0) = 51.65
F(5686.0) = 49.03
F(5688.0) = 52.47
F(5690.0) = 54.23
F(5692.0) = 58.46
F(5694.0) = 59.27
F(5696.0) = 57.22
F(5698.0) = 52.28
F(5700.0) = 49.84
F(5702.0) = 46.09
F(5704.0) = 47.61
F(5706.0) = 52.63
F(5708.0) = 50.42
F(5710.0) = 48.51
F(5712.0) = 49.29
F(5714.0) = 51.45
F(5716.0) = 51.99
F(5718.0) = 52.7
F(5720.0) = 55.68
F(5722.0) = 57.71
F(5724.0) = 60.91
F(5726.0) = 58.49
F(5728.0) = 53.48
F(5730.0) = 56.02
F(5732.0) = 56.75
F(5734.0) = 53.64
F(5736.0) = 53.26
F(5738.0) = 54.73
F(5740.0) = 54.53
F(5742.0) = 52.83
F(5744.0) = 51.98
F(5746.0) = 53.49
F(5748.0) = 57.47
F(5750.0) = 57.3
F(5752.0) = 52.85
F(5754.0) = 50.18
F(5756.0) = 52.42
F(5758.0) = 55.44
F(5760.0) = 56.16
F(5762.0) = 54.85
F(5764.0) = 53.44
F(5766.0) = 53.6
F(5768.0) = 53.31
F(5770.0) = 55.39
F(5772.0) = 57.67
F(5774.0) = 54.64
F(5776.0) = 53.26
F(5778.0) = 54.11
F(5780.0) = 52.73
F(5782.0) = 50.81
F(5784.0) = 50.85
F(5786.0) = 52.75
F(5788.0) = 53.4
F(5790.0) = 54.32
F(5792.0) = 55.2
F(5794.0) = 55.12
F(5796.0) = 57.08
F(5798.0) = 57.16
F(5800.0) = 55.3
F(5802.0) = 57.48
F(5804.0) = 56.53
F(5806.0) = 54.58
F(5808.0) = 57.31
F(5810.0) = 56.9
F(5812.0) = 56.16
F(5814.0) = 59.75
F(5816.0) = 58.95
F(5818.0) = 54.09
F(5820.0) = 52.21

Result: 1.6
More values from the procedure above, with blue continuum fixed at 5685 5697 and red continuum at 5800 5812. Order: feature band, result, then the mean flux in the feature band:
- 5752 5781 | 1.00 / 54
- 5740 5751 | 0.22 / 54.6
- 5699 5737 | 1.68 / 53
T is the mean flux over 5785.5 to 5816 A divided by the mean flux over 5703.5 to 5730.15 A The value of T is 1.05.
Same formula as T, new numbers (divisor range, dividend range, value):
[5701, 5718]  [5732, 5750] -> 1.09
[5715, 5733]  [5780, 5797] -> 0.96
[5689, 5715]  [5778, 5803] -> 1.04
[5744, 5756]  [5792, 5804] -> 1.04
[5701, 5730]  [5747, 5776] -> 1.03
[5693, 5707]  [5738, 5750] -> 1.04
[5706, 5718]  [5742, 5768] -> 1.07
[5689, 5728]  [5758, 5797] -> 1.01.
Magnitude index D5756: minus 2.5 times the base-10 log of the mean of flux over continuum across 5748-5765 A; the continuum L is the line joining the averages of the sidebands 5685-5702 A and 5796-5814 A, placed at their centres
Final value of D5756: 0.02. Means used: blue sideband 53.6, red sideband 56.6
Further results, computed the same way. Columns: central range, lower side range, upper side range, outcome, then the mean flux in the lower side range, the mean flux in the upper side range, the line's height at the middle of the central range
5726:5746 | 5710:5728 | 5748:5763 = 0.00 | 54.4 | 54.4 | 54.4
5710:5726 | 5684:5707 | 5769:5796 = -0.02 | 52.6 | 54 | 53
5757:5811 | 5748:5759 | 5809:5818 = 0.02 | 54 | 57.5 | 55.8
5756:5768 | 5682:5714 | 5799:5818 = 0.01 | 52.1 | 56.8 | 54.9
